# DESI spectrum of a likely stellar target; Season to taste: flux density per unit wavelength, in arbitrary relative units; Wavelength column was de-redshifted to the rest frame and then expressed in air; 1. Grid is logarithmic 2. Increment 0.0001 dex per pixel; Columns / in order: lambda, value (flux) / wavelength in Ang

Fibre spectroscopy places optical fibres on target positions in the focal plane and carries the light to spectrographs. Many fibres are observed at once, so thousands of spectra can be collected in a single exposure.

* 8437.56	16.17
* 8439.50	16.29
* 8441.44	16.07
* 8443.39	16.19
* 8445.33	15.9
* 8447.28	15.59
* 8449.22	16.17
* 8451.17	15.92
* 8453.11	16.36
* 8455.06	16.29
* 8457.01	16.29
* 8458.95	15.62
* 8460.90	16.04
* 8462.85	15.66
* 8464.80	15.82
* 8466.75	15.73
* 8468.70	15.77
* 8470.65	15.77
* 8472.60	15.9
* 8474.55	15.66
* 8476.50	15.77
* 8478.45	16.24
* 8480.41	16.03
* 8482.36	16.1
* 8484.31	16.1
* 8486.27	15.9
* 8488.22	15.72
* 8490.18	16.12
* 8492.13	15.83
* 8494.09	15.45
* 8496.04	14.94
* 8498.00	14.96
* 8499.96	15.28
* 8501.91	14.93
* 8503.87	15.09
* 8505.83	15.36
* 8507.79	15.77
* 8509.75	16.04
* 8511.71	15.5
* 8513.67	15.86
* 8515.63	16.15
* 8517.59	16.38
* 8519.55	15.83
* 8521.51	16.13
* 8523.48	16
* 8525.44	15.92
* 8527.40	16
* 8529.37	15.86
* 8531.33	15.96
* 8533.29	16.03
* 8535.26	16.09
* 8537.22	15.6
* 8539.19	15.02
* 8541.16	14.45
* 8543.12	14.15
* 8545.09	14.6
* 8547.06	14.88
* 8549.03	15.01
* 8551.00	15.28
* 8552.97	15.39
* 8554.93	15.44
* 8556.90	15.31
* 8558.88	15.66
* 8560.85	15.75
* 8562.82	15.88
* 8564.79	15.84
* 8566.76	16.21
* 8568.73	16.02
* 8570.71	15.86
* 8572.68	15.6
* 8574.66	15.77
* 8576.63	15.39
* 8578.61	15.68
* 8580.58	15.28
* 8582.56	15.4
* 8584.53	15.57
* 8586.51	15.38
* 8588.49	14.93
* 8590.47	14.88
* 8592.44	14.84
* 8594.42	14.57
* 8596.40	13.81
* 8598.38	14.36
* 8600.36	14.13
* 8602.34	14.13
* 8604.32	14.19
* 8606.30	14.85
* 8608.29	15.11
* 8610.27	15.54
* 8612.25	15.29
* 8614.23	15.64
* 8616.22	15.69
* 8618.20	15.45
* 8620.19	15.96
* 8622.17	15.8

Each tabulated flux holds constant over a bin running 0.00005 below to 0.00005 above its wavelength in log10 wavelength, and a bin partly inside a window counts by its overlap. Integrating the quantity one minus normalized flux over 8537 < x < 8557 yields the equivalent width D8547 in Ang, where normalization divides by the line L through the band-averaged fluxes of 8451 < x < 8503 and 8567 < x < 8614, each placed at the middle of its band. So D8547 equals 0.5 Ang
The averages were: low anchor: 15.8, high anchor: 15.1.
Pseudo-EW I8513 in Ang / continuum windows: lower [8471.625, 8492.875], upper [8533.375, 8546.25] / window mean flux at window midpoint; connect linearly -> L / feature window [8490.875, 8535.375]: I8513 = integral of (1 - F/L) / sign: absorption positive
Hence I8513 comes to -0.7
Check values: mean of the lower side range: 15.9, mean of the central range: 15.7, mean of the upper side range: 15.1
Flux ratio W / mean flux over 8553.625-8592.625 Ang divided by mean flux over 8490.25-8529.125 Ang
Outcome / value 1.0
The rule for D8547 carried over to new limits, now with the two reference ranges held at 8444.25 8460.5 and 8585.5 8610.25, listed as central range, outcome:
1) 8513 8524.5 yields -0.5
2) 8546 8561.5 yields -0.3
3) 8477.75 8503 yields 0.0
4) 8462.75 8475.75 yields 0.1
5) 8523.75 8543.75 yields -0.4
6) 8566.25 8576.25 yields -0.6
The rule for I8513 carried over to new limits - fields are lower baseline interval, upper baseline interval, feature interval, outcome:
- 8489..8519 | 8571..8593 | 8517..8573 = -0.42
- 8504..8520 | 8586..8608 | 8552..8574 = -0.98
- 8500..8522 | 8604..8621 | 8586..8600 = 0.70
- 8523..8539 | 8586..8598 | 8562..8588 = -1.11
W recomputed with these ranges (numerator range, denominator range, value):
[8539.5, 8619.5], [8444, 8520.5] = 0.96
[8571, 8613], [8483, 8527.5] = 0.96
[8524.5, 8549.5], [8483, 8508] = 0.99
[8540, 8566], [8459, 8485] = 0.96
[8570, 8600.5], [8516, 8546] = 0.97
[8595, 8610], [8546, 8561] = 0.94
